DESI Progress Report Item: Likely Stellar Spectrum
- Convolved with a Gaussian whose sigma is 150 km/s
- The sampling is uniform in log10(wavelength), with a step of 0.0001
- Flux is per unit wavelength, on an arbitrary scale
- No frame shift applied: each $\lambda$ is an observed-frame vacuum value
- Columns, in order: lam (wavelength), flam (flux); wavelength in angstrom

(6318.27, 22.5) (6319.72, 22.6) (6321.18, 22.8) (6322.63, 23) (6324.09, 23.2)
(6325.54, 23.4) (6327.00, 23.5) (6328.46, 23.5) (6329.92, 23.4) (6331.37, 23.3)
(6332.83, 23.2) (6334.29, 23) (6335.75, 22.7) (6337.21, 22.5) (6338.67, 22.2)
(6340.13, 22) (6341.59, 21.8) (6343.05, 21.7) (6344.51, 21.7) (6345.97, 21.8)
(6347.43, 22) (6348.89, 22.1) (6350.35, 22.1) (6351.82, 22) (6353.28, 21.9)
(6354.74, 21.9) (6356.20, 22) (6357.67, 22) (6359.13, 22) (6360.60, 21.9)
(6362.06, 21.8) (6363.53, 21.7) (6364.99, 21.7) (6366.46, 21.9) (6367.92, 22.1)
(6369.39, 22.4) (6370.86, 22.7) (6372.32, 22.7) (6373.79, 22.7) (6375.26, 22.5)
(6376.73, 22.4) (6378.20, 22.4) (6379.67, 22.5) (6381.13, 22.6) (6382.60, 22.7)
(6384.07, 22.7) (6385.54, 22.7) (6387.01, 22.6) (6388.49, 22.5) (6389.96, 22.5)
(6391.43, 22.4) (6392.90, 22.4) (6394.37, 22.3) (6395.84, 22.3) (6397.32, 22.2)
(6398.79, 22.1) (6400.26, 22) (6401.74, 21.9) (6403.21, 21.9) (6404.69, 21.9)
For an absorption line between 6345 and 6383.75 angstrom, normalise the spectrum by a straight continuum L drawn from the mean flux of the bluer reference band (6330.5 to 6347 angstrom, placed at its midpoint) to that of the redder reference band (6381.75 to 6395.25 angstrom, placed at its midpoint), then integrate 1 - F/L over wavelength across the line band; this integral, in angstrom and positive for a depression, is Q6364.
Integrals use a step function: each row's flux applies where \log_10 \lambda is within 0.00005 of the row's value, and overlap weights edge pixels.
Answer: 0.5 angstrom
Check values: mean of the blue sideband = 22.4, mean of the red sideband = 22.5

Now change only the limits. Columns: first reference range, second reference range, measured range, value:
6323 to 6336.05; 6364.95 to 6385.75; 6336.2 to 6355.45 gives 0.8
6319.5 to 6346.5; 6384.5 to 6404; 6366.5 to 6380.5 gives 0.0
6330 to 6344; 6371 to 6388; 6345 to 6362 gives 0.4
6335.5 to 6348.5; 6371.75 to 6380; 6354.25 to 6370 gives 0.3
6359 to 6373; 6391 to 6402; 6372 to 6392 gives -0.4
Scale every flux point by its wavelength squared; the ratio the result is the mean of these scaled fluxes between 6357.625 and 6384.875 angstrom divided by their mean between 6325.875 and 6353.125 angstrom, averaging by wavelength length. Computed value 1.0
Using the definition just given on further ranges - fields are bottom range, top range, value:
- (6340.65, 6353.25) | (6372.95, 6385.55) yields 1.04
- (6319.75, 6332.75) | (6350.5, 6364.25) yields 0.95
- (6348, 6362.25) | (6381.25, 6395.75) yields 1.04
